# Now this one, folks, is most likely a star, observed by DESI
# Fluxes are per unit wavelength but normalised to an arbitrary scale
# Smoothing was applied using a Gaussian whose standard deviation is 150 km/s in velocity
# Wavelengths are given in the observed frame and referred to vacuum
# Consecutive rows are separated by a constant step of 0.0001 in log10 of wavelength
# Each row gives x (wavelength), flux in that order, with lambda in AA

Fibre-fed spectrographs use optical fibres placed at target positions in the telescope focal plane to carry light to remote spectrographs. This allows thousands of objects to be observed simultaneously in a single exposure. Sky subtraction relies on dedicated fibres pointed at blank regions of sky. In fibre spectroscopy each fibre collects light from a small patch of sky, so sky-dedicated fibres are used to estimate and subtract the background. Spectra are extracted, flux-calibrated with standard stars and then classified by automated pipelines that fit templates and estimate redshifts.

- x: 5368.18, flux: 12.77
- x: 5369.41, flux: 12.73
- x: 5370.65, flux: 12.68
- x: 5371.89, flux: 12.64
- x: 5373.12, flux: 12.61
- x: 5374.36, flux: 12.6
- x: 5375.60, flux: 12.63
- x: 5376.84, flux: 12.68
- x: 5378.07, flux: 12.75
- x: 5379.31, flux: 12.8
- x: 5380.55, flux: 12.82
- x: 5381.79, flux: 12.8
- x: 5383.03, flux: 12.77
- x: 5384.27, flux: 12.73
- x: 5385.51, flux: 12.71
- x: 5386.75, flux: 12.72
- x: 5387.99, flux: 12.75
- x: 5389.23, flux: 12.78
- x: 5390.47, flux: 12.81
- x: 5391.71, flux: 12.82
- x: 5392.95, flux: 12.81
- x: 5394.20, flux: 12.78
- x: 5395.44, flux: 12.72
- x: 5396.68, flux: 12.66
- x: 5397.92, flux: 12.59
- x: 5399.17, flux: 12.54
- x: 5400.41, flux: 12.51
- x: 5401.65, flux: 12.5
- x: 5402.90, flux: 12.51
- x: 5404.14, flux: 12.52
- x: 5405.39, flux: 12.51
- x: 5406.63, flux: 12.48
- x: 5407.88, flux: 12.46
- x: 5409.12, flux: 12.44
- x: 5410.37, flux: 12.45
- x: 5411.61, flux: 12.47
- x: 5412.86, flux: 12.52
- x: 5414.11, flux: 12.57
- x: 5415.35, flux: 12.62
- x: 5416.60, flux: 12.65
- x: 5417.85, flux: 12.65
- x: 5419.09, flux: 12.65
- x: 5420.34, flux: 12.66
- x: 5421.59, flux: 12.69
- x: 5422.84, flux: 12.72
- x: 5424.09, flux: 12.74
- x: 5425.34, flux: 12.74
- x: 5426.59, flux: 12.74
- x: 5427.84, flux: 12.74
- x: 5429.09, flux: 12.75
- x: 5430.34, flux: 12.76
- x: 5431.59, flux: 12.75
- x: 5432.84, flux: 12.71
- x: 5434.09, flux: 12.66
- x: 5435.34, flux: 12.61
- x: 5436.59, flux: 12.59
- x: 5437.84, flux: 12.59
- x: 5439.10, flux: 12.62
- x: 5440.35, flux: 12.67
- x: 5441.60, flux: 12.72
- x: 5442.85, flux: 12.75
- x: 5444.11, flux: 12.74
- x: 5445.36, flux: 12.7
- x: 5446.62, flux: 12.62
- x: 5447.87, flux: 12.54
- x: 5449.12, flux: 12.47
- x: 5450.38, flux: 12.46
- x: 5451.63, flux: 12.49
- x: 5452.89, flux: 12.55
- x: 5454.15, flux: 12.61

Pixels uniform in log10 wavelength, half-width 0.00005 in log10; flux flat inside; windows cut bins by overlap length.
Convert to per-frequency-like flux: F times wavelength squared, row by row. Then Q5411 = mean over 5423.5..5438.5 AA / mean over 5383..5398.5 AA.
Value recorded 1.0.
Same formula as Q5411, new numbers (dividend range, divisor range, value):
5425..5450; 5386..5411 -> 1.02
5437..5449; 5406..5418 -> 1.02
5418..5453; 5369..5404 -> 1.02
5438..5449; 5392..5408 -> 1.02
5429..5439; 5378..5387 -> 1.01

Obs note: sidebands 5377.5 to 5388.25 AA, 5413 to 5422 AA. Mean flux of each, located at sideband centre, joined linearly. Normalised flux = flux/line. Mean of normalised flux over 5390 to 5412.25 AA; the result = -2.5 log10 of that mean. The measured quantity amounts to 0.01 mag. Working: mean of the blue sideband 12.8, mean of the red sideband 12.6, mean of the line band 12.6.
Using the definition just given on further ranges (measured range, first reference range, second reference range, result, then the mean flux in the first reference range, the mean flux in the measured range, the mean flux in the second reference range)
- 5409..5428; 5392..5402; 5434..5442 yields 0.001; 12.6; 12.6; 12.6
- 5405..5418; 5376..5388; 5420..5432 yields 0.018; 12.8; 12.5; 12.7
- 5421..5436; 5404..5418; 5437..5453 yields -0.013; 12.5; 12.7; 12.6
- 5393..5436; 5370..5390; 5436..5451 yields 0.004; 12.7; 12.6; 12.6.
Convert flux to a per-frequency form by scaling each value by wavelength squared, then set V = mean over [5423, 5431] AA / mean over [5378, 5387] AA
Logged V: 1.0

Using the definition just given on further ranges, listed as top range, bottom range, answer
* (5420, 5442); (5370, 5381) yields 1.02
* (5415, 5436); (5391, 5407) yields 1.02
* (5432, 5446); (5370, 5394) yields 1.02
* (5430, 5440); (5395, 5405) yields 1.02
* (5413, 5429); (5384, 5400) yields 1.01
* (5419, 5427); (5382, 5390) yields 1.01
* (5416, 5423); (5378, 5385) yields 1.01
